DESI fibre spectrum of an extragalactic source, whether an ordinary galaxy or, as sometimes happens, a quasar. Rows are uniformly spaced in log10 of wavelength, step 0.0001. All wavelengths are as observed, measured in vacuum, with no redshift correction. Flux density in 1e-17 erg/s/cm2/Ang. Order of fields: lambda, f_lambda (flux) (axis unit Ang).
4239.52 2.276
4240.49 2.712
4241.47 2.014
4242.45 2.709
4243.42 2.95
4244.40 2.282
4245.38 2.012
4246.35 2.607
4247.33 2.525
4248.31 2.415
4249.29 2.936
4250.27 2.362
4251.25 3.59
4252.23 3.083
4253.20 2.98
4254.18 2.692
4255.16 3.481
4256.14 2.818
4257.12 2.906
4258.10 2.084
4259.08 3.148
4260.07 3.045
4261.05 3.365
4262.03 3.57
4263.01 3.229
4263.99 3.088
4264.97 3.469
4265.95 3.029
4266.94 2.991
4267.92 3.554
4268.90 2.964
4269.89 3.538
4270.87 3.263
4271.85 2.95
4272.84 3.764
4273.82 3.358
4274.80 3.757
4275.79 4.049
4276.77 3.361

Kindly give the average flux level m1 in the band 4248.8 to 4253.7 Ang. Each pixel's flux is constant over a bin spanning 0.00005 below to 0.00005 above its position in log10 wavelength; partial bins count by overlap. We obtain 2.99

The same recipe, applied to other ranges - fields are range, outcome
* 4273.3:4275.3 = 3.57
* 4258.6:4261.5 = 3.17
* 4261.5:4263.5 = 3.4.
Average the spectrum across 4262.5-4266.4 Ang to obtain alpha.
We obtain 3.21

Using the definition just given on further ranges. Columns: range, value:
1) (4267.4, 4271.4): 3.33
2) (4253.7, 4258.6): 2.8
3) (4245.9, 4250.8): 2.57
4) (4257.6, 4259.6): 2.61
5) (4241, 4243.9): 2.56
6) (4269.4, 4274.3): 3.38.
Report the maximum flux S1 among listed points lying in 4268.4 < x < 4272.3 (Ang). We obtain 3.538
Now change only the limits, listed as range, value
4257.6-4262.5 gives 3.57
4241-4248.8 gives 2.95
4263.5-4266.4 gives 3.469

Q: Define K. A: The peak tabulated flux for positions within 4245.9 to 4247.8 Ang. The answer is 2.607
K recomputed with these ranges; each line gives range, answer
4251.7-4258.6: 3.481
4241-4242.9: 2.709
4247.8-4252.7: 3.59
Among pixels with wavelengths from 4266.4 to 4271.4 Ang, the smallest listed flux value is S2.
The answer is 2.964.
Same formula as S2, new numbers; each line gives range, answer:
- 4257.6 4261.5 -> 2.084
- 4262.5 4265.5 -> 3.088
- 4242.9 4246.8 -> 2.012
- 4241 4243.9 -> 2.014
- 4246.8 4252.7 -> 2.362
